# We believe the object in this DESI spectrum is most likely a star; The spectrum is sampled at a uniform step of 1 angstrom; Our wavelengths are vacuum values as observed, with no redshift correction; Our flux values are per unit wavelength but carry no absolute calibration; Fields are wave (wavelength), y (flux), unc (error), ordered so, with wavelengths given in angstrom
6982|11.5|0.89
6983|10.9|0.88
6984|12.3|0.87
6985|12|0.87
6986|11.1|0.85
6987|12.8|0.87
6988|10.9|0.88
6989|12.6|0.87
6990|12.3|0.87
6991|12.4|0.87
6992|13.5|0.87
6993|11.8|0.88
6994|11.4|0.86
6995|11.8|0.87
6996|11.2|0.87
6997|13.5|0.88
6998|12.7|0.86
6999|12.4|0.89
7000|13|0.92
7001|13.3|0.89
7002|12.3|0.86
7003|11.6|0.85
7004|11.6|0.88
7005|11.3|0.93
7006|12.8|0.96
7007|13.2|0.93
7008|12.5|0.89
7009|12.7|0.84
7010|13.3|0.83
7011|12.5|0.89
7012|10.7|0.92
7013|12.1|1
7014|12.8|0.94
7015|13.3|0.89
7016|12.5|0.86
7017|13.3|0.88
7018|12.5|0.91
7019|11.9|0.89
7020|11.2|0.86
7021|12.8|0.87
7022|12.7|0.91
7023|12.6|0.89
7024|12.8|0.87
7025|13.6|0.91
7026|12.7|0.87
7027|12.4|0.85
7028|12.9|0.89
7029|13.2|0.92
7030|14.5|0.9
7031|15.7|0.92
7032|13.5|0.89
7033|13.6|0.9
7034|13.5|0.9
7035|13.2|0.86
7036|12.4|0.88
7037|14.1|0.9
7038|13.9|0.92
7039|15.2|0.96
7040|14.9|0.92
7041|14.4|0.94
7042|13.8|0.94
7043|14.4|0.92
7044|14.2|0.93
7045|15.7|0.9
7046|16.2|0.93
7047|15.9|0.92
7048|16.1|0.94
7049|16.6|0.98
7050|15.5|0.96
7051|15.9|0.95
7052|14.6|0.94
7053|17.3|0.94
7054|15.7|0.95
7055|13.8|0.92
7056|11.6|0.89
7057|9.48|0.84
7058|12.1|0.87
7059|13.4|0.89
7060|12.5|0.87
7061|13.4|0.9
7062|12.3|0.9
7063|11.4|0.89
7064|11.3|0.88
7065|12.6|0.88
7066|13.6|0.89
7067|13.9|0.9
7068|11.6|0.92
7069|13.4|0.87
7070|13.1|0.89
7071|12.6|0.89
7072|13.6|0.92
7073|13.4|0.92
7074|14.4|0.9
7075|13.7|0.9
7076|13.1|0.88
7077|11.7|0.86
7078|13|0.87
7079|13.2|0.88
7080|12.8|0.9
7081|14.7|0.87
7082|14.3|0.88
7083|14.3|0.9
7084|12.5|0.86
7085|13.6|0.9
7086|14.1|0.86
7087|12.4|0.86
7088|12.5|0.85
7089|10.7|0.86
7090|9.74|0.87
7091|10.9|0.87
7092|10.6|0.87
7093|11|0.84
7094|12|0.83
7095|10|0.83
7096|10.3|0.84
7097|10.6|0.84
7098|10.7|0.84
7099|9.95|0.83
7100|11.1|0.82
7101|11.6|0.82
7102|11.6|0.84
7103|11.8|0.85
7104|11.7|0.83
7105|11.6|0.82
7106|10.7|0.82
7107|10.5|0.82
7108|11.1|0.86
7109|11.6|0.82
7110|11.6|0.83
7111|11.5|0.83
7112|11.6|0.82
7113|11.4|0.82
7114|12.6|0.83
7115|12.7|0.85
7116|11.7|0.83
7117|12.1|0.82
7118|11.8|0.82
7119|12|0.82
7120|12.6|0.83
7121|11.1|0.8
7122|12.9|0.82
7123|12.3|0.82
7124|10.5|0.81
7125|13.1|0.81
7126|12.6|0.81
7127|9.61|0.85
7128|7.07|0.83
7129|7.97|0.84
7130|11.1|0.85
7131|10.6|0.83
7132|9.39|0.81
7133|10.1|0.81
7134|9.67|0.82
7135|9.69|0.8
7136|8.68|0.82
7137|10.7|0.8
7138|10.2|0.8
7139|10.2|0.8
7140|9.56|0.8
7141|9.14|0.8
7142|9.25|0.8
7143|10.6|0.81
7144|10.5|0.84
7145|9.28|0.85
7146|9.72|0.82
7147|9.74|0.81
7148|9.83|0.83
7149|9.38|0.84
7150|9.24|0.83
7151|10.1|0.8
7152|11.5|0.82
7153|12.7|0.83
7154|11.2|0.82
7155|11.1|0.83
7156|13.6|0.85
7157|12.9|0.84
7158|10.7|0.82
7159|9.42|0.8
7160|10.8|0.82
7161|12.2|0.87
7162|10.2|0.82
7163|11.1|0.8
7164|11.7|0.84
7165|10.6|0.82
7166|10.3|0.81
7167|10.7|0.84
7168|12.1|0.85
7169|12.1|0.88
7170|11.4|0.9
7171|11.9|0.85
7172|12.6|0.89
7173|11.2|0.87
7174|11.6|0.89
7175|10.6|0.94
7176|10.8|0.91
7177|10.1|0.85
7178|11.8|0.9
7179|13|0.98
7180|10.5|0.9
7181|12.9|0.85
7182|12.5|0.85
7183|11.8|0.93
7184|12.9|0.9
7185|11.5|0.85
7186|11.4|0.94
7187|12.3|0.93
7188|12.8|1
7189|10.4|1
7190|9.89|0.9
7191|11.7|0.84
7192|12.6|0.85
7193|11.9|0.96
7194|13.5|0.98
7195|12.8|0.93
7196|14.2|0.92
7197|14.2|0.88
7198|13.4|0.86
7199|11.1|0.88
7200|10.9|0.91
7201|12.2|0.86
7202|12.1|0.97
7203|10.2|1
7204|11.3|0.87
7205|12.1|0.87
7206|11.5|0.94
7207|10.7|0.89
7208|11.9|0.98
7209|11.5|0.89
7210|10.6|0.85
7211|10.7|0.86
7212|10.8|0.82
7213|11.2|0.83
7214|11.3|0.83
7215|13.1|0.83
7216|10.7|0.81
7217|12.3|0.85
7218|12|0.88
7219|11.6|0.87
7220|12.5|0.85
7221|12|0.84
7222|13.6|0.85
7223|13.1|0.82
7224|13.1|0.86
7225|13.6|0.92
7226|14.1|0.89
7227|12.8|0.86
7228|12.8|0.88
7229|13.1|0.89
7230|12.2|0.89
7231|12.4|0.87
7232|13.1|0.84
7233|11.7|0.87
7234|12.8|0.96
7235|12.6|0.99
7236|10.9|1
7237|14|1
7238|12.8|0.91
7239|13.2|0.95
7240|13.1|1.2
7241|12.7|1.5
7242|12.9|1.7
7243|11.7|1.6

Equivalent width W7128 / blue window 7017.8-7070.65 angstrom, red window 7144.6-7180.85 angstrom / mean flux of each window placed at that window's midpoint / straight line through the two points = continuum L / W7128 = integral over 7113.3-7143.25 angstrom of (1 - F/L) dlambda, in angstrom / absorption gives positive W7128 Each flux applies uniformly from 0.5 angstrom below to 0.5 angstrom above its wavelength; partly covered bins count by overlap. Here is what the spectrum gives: 2.8 angstrom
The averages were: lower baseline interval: 13.6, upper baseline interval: 11.1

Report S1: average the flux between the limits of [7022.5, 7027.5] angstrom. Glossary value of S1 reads 12.8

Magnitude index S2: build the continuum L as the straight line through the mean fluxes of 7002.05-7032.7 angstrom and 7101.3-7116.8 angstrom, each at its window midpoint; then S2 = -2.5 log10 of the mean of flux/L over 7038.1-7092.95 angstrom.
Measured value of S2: -0.11 mag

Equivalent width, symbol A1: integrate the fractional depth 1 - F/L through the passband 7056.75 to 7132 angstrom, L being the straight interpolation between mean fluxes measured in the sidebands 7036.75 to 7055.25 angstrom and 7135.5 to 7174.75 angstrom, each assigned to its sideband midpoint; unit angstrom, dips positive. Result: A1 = 7.5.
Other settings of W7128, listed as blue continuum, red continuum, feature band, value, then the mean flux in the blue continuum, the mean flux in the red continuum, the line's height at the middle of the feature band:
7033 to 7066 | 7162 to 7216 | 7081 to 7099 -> 2.03 angstrom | 14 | 11.7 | 13.3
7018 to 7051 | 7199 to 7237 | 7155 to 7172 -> 1.65 angstrom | 13.9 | 12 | 12.6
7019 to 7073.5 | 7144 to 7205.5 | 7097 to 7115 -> 1.81 angstrom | 13.6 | 11.5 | 12.6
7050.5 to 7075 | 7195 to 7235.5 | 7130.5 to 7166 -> 6.18 angstrom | 13.2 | 12.2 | 12.6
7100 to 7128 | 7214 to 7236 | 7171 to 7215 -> 1.87 angstrom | 11.6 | 12.6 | 12.3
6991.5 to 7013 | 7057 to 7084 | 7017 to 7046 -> -2.16 angstrom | 12.3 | 13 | 12.6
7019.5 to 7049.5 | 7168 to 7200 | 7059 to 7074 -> 0.76 angstrom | 14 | 12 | 13.5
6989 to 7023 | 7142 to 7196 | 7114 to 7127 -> -0.44 angstrom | 12.4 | 11.3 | 11.6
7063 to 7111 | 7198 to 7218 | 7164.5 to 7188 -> 0.01 angstrom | 12.1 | 11.4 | 11.6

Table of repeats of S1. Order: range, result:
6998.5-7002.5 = 12.8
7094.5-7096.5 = 10.2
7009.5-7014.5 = 12.3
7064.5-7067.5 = 13.4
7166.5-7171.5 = 11.6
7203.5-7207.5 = 11.4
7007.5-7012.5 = 12.3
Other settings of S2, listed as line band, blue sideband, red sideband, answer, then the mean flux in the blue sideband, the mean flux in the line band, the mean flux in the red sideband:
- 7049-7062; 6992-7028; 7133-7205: -0.15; 12.4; 13.8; 11.2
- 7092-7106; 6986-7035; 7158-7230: 0.11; 12.6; 11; 11.8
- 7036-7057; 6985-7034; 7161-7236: -0.19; 12.6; 14.8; 11.9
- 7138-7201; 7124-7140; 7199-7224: -0.05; 10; 11.3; 11.7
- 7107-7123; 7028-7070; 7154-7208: 0.08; 13.9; 11.9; 11.7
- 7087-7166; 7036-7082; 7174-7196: 0.17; 13.8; 10.9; 11.8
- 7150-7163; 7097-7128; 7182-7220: 0.04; 11.5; 11.3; 11.8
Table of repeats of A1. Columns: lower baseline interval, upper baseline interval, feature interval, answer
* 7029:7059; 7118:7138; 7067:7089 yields -0.59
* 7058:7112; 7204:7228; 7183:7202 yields -0.21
